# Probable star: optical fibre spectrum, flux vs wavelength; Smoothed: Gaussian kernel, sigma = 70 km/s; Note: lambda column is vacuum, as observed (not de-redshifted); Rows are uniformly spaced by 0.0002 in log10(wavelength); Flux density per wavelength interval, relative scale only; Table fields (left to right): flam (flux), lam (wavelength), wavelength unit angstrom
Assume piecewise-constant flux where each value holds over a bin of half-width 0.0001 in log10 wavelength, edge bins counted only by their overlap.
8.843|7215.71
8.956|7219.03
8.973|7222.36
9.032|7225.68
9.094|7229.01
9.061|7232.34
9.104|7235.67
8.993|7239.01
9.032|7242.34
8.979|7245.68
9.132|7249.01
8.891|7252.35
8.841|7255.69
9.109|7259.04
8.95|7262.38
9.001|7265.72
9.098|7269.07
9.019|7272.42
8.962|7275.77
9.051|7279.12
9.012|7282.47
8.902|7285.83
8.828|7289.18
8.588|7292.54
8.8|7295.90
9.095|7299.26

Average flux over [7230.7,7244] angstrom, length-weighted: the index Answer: 9.05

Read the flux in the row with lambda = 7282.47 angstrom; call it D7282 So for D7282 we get 9.012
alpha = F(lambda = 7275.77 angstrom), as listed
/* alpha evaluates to 8.962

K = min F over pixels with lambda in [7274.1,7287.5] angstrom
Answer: 8.902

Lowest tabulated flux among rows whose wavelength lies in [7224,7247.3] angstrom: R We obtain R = 8.979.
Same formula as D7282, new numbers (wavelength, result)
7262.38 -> 8.95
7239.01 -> 8.993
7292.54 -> 8.588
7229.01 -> 9.094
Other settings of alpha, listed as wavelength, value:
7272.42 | 9.019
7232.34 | 9.061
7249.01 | 9.132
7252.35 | 8.891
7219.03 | 8.956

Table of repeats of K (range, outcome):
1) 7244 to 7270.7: 8.841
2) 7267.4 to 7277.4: 8.962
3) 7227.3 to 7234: 9.061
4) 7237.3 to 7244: 8.993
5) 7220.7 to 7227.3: 8.973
